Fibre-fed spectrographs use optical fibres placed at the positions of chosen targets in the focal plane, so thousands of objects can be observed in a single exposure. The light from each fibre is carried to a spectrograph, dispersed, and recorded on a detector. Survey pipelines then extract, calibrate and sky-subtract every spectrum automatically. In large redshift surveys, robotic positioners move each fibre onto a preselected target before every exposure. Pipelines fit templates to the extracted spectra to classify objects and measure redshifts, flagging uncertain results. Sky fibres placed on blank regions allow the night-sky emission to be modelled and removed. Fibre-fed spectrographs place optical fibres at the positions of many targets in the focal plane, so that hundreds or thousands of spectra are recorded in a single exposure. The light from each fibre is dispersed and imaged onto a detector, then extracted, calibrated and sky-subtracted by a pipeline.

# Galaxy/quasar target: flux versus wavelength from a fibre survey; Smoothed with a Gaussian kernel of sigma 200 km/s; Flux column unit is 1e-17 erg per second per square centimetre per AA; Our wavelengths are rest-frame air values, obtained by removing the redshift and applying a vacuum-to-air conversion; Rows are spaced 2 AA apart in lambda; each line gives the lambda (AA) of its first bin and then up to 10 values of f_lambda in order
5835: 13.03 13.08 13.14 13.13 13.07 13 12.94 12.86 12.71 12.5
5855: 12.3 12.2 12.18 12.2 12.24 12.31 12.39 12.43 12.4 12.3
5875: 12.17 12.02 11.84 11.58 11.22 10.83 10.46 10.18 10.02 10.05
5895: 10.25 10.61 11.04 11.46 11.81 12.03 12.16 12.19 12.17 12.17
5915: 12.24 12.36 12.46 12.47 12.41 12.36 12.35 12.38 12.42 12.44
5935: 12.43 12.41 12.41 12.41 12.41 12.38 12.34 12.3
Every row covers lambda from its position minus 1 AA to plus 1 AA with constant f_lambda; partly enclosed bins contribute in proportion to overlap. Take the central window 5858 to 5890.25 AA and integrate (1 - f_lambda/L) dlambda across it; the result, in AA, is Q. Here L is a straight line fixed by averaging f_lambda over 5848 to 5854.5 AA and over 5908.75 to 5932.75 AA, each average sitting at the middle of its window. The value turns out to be 2.0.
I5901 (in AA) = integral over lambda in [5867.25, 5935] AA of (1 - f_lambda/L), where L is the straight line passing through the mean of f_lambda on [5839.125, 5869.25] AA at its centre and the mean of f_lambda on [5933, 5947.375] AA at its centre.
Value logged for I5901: 4.0 AA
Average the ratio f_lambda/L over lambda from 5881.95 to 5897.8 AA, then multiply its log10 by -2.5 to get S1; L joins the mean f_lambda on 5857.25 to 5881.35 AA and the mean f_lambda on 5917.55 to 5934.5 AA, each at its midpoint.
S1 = 0.17 mag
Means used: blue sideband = 12.2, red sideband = 12.4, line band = 10.5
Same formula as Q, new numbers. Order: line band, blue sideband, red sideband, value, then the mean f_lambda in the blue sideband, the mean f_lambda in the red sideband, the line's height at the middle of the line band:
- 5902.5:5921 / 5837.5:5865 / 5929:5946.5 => 0.4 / 12.6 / 12.4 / 12.5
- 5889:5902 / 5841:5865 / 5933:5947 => 2.0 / 12.6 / 12.4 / 12.5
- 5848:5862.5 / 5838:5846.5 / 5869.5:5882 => 0.3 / 13.1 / 12.1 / 12.7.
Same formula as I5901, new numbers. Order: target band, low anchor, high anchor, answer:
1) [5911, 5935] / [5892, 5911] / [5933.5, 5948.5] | -0.91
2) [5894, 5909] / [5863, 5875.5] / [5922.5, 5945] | 1.18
